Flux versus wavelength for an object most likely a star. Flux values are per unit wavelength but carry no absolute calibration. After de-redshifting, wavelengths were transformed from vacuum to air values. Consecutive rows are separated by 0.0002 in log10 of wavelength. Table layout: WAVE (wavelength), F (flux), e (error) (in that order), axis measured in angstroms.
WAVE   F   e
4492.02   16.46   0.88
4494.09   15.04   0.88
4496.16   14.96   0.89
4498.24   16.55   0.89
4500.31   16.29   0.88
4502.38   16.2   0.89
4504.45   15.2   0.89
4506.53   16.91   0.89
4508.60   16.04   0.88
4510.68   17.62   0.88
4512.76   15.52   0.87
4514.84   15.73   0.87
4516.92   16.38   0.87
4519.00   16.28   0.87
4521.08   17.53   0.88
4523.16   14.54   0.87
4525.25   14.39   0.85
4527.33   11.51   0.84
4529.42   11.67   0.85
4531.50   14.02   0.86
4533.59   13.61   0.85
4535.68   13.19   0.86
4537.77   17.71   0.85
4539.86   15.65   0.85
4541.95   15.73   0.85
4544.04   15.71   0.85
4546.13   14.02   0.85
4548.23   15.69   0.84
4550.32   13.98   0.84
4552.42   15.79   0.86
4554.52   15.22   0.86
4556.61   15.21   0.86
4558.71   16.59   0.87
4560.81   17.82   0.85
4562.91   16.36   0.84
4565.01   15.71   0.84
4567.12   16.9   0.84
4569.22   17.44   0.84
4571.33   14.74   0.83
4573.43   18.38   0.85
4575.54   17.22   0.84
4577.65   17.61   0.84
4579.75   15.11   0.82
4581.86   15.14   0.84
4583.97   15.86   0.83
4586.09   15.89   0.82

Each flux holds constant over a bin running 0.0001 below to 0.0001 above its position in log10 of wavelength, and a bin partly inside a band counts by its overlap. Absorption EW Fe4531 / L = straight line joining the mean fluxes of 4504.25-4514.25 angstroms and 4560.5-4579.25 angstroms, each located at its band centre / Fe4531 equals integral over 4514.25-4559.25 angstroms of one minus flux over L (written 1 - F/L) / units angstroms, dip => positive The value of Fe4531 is 4.2 angstroms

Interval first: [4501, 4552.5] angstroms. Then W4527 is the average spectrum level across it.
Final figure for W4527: 15.2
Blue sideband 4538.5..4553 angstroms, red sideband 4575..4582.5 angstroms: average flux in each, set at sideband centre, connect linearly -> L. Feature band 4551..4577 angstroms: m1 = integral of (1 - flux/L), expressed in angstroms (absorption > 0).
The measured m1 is -1.0 angstroms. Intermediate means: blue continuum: 15.3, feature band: 16.4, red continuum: 16.3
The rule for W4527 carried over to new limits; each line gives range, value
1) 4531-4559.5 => 15.2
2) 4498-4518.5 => 16.2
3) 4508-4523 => 16.3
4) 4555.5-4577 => 16.7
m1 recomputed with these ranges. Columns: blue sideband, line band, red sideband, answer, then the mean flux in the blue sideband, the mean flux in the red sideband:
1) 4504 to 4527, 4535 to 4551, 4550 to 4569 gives 0.7 angstroms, 15.9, 16.1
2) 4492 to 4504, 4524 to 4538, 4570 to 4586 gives 2.2 angstroms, 15.8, 16.3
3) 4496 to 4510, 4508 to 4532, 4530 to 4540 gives 0.4 angstroms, 16.1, 14.6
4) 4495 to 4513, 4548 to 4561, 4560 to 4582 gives 0.7 angstroms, 16.2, 16.6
